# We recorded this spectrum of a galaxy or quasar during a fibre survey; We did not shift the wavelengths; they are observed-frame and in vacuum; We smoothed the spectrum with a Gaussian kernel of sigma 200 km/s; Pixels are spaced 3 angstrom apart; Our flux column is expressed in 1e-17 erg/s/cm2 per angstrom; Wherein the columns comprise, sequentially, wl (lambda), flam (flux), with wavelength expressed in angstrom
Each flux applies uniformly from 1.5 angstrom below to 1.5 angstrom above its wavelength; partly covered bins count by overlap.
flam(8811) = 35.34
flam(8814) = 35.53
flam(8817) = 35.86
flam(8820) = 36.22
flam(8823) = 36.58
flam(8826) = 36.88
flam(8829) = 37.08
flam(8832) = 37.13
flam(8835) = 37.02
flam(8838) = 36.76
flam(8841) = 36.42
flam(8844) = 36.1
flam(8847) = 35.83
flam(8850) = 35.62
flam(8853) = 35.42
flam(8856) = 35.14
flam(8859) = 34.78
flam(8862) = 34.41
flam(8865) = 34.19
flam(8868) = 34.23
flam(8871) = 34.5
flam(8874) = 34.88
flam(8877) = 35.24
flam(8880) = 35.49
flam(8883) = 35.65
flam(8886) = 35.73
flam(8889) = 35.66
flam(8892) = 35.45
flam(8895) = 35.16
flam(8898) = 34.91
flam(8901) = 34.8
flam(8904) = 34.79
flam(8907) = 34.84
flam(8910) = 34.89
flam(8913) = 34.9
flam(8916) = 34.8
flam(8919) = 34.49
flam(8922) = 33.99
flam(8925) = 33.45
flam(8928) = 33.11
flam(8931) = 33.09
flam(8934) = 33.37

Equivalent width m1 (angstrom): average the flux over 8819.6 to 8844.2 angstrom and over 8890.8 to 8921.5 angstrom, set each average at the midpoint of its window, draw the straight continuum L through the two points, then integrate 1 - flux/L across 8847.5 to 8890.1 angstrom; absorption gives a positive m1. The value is 0.9 angstrom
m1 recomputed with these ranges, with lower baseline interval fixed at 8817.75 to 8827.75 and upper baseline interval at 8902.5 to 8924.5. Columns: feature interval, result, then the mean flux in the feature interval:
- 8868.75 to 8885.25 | 0.1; 35.1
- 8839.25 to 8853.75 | 0.0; 35.9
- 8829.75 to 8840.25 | -0.2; 36.9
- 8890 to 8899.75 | -0.1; 35.2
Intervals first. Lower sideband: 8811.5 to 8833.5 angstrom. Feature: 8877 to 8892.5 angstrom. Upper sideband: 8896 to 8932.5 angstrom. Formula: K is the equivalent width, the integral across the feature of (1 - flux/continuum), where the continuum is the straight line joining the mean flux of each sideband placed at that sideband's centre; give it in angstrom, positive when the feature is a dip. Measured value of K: -0.2 angstrom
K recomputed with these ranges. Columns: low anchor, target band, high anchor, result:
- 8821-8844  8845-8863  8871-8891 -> 0.45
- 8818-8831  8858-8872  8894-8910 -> 0.52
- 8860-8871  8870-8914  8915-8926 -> -1.12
